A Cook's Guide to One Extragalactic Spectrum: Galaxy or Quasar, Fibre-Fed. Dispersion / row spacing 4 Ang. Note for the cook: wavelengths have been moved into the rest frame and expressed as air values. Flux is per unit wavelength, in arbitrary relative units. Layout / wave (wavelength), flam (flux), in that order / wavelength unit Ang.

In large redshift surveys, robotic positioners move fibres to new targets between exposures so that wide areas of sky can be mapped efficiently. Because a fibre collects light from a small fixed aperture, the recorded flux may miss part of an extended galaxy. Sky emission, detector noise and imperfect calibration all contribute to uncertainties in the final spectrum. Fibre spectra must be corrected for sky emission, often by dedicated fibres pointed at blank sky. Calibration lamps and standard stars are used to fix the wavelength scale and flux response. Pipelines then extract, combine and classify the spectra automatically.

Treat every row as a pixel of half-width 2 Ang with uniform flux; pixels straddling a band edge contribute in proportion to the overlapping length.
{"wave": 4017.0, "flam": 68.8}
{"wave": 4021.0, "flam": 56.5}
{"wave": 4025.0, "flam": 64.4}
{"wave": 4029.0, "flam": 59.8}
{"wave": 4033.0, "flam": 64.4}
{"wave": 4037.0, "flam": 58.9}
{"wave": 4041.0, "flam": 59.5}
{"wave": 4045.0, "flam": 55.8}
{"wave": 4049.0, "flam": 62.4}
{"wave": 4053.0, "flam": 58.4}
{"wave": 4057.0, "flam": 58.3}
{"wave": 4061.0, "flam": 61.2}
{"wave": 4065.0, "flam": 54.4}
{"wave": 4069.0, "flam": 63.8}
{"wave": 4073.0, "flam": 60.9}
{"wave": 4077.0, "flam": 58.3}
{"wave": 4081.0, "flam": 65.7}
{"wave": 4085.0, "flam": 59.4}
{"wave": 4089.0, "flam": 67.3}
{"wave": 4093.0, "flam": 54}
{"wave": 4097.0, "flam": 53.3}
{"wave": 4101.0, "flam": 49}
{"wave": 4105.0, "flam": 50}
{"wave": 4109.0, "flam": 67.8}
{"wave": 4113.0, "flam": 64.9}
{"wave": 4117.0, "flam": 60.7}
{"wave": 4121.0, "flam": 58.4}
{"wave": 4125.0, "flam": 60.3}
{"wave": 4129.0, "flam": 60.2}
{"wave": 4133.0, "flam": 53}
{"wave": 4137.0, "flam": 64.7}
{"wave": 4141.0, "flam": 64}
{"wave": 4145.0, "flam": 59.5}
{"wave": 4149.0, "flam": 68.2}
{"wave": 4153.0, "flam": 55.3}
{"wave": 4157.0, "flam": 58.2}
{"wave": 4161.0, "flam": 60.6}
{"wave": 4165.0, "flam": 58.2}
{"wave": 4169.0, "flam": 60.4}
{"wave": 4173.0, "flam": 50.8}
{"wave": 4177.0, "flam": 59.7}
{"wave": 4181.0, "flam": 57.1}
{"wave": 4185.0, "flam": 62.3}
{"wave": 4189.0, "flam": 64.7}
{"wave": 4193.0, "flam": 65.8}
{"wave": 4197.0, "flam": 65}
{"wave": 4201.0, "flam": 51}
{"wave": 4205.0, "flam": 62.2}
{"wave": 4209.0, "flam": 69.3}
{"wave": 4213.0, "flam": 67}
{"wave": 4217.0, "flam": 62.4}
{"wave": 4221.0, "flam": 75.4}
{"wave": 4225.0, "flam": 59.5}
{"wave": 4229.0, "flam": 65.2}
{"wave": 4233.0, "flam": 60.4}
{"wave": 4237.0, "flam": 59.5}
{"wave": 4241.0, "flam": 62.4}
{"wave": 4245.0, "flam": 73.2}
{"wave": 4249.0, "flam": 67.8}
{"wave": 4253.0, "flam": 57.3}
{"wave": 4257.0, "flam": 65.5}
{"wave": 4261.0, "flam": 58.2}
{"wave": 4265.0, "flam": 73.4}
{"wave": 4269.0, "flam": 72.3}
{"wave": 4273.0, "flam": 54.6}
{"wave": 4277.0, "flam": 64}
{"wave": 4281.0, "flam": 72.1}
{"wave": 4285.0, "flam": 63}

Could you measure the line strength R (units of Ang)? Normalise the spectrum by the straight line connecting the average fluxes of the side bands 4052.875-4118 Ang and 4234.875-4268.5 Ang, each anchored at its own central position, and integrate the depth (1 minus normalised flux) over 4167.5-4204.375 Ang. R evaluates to 1.76 Ang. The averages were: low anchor 59.3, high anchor 65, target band 59.7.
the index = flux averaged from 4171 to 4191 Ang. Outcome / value 58.9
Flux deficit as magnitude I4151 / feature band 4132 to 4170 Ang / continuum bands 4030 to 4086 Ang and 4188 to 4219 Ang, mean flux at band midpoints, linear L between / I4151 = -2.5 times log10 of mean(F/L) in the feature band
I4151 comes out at 0.03 mag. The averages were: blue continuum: 60.1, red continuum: 63.4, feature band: 60.4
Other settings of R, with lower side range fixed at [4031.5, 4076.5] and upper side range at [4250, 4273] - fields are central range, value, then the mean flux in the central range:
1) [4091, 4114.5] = 1.8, 56.3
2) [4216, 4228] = -0.5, 66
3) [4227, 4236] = 0.2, 62.4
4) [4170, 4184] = 1.3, 56.6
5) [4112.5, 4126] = 0.1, 60.7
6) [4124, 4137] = 0.6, 58.7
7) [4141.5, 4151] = -0.3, 63.9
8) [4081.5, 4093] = -0.3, 62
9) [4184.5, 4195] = -0.3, 64.5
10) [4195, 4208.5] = 0.6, 60.5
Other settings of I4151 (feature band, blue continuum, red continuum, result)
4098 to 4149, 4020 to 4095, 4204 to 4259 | 0.043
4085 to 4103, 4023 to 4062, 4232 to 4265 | 0.090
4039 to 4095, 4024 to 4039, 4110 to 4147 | 0.026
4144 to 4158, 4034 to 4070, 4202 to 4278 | 0.027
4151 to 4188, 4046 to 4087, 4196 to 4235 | 0.079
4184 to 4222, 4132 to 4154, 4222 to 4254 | -0.024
